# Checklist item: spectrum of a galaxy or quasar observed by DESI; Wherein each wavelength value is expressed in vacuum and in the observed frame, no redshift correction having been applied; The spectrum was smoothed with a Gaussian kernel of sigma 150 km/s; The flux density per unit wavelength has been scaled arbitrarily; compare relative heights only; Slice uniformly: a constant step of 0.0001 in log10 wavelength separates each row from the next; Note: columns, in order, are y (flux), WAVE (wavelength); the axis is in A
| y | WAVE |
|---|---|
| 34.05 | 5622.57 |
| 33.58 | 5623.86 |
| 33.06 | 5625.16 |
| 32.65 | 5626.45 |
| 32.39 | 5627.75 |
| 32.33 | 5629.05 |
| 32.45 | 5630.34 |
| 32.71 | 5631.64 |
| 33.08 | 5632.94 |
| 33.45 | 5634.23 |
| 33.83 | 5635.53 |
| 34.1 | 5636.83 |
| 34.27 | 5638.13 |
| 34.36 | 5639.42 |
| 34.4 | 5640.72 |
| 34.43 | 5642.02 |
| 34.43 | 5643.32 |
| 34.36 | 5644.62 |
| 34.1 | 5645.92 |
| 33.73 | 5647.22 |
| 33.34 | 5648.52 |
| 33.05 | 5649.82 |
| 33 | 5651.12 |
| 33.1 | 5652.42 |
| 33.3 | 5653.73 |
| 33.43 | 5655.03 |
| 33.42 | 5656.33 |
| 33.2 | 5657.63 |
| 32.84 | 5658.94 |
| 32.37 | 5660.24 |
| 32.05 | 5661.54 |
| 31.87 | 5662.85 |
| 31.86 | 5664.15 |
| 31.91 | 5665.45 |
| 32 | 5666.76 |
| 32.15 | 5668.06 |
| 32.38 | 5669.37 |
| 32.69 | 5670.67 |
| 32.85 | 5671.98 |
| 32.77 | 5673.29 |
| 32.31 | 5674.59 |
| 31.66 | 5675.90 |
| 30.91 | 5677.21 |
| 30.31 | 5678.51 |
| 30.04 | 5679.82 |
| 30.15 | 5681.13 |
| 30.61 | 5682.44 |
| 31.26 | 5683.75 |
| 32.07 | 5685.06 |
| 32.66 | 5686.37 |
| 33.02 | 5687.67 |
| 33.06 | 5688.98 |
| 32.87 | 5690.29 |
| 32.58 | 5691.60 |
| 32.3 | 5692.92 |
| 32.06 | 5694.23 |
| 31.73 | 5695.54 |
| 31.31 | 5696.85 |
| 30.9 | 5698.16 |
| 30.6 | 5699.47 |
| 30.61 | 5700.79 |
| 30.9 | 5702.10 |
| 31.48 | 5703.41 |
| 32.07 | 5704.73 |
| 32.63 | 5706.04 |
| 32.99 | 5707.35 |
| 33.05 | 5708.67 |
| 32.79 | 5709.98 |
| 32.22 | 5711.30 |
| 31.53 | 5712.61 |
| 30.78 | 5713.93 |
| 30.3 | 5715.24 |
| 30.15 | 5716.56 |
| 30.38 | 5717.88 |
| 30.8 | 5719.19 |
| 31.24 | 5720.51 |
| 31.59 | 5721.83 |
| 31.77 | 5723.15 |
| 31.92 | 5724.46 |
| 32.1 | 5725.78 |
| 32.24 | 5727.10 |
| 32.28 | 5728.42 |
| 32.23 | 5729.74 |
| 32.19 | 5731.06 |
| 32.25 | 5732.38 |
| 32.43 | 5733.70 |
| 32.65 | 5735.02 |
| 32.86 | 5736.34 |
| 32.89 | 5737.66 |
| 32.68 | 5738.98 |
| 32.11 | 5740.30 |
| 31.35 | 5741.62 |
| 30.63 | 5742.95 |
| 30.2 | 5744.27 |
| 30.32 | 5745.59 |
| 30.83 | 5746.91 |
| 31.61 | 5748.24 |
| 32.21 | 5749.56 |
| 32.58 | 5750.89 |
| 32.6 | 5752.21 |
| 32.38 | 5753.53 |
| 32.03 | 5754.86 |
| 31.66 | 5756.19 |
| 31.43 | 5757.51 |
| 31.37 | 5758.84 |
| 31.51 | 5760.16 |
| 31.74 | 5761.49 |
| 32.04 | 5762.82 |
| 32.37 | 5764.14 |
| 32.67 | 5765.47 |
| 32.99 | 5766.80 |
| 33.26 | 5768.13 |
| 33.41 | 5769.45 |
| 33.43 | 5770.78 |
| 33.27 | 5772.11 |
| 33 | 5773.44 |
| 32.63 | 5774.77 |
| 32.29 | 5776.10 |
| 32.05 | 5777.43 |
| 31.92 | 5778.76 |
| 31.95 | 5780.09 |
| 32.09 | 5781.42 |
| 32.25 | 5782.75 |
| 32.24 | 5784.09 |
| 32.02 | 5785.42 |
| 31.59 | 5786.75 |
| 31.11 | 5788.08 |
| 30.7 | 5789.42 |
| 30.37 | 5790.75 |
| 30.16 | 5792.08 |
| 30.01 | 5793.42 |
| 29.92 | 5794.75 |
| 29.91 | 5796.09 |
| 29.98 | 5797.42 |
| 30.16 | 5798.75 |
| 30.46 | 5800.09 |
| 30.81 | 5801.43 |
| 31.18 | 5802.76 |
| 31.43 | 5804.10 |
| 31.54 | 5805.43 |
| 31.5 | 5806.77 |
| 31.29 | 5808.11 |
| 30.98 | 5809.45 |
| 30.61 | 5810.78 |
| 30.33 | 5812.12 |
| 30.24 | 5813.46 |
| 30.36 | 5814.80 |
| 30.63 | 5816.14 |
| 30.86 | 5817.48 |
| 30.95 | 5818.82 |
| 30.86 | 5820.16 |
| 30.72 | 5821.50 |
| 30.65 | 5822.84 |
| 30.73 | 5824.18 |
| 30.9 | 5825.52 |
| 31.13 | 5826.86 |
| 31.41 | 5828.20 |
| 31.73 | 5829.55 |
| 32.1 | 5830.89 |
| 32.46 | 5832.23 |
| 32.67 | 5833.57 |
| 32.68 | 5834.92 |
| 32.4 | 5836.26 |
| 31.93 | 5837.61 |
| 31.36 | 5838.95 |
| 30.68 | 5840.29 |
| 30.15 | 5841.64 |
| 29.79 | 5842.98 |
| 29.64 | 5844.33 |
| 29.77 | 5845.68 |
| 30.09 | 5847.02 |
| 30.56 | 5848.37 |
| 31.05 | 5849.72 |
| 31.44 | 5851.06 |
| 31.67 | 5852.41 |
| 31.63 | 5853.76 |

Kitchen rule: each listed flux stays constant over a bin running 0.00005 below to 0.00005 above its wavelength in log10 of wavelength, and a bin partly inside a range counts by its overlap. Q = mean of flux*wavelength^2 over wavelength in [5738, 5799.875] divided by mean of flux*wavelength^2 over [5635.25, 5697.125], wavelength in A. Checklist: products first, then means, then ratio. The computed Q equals 1.01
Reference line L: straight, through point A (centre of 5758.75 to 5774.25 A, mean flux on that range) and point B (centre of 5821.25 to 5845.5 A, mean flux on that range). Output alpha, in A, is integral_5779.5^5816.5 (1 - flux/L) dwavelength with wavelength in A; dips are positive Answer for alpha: 1.2 A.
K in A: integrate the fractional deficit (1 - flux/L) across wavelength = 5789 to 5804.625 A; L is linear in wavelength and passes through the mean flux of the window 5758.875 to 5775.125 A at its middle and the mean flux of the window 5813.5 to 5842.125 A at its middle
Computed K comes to 0.8 A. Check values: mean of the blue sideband 32.7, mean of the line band 30.4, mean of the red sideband 31.3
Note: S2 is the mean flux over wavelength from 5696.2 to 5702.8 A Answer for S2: 30.9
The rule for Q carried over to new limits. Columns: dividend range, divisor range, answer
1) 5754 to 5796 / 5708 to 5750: 1.02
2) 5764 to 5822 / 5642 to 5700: 1.01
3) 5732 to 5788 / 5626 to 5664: 1.00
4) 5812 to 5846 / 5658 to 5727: 1.03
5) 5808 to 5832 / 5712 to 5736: 1.01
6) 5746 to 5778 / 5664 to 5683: 1.05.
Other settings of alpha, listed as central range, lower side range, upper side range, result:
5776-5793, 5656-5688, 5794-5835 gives -0.2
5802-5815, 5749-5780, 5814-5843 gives 0.3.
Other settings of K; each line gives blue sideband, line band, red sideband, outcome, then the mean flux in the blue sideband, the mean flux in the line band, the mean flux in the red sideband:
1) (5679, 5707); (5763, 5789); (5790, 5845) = -1.05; 31.7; 32.4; 30.9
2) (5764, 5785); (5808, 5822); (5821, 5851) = 0.42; 32.6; 30.7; 31.1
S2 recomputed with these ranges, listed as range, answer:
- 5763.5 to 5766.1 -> 32.5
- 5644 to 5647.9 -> 34.1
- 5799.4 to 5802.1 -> 30.6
